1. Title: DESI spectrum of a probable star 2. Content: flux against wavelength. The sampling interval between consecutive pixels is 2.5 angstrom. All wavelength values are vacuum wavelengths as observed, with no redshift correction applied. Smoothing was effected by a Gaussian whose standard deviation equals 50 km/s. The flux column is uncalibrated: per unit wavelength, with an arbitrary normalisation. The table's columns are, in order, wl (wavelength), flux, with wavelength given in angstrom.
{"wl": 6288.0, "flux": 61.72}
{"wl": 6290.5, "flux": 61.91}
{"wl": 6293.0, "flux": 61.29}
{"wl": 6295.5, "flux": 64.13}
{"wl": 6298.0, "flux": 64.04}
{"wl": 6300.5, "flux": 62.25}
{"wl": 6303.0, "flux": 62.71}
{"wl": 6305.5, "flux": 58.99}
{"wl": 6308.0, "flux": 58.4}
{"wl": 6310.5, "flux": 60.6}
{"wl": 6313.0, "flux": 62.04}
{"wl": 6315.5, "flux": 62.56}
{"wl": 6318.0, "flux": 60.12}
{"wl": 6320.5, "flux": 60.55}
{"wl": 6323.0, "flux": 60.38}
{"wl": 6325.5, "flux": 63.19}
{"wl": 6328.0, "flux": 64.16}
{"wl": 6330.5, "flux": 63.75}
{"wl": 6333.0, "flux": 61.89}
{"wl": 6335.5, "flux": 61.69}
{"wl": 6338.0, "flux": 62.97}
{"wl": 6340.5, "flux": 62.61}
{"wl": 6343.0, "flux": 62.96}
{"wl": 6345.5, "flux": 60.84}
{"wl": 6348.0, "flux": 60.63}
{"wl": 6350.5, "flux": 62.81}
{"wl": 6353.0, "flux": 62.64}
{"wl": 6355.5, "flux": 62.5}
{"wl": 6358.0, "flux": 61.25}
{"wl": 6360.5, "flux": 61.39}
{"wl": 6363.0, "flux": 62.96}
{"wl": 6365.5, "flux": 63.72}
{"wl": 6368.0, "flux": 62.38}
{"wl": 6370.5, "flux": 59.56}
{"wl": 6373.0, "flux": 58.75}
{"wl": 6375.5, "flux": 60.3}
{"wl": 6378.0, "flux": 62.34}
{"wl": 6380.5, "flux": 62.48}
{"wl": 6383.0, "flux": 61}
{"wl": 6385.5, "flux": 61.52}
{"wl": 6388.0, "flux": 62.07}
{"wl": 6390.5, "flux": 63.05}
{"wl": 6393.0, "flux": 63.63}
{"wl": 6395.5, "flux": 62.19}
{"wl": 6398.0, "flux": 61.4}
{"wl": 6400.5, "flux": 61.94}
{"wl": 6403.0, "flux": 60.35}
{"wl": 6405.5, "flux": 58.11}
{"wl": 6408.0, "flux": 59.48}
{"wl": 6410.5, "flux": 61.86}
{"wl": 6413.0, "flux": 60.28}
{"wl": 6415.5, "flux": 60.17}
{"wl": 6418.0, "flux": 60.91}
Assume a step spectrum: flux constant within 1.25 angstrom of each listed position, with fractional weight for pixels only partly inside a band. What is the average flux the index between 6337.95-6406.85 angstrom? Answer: 61.7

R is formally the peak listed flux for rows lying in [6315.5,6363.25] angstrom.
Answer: 64.16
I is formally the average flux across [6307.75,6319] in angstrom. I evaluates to 61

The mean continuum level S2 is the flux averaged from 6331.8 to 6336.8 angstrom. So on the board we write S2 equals 61.8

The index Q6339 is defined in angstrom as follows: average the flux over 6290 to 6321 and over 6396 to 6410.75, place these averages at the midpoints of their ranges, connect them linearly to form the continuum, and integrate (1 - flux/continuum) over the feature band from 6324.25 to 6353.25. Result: -0.6 angstrom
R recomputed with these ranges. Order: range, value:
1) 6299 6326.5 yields 63.19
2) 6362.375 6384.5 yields 63.72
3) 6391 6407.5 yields 63.63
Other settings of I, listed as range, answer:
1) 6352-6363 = 62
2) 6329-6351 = 62.2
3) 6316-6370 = 62.1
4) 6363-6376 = 61.2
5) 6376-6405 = 61.9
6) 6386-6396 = 62.7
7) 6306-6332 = 61.5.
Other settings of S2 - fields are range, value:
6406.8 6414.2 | 60.5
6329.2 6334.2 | 62.8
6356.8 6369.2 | 62.3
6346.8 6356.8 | 62.1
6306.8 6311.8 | 59.5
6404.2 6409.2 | 58.8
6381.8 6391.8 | 61.9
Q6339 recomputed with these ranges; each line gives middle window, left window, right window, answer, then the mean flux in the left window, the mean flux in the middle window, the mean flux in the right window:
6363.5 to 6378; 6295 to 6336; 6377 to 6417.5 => 0.1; 61.8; 61.2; 61.4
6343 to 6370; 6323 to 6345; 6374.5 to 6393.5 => 0.1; 62.7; 62.1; 62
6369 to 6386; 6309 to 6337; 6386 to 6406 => 0.3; 61.9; 60.8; 61.7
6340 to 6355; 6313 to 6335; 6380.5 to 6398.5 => 0.0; 62.1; 62.1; 62.2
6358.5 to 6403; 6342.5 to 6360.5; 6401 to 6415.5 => -0.6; 61.9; 61.8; 60.1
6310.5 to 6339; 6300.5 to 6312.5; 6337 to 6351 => -0.4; 60.5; 62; 62.1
